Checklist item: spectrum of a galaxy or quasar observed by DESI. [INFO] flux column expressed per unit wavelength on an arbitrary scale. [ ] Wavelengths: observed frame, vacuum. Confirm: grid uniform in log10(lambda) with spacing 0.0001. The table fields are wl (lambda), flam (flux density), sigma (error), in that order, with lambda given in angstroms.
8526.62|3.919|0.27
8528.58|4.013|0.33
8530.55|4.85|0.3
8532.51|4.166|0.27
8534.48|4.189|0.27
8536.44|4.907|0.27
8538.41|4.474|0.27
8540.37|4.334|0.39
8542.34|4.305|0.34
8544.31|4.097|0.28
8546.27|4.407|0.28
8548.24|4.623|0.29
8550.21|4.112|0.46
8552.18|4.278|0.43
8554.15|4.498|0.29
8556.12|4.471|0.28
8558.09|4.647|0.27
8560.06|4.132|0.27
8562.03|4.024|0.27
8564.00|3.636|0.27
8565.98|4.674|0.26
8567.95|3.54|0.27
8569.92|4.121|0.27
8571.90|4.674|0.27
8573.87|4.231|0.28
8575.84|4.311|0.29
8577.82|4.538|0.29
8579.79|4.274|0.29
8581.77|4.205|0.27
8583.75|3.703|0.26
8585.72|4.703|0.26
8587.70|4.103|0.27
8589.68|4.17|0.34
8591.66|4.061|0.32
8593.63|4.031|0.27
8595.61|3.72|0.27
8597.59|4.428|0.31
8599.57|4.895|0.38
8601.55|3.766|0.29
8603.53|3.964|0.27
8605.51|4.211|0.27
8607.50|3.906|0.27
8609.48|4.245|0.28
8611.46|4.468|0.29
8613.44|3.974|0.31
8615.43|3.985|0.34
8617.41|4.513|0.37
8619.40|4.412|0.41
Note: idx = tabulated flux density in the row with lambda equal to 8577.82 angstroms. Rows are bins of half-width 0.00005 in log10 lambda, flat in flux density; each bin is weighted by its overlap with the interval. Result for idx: 4.538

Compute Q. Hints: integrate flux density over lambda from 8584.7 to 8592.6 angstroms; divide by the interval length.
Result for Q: 4.26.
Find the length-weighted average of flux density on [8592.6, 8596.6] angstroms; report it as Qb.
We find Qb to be 3.88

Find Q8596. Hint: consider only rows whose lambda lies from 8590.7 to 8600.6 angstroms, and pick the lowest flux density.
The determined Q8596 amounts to 3.72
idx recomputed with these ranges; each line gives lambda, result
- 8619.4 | 4.412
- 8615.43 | 3.985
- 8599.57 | 4.895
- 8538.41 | 4.474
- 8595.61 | 3.72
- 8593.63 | 4.031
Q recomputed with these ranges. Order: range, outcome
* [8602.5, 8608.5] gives 4.02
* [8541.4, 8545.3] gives 4.21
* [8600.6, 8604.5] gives 3.87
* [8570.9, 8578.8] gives 4.44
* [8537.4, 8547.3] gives 4.33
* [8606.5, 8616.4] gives 4.11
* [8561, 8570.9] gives 4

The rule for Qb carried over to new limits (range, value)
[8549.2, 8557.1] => 4.34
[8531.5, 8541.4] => 4.42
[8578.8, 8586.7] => 4.22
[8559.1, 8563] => 4.08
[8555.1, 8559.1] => 4.56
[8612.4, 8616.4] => 3.98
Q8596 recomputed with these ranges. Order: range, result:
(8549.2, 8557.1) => 4.112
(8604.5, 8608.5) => 3.906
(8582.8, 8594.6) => 3.703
